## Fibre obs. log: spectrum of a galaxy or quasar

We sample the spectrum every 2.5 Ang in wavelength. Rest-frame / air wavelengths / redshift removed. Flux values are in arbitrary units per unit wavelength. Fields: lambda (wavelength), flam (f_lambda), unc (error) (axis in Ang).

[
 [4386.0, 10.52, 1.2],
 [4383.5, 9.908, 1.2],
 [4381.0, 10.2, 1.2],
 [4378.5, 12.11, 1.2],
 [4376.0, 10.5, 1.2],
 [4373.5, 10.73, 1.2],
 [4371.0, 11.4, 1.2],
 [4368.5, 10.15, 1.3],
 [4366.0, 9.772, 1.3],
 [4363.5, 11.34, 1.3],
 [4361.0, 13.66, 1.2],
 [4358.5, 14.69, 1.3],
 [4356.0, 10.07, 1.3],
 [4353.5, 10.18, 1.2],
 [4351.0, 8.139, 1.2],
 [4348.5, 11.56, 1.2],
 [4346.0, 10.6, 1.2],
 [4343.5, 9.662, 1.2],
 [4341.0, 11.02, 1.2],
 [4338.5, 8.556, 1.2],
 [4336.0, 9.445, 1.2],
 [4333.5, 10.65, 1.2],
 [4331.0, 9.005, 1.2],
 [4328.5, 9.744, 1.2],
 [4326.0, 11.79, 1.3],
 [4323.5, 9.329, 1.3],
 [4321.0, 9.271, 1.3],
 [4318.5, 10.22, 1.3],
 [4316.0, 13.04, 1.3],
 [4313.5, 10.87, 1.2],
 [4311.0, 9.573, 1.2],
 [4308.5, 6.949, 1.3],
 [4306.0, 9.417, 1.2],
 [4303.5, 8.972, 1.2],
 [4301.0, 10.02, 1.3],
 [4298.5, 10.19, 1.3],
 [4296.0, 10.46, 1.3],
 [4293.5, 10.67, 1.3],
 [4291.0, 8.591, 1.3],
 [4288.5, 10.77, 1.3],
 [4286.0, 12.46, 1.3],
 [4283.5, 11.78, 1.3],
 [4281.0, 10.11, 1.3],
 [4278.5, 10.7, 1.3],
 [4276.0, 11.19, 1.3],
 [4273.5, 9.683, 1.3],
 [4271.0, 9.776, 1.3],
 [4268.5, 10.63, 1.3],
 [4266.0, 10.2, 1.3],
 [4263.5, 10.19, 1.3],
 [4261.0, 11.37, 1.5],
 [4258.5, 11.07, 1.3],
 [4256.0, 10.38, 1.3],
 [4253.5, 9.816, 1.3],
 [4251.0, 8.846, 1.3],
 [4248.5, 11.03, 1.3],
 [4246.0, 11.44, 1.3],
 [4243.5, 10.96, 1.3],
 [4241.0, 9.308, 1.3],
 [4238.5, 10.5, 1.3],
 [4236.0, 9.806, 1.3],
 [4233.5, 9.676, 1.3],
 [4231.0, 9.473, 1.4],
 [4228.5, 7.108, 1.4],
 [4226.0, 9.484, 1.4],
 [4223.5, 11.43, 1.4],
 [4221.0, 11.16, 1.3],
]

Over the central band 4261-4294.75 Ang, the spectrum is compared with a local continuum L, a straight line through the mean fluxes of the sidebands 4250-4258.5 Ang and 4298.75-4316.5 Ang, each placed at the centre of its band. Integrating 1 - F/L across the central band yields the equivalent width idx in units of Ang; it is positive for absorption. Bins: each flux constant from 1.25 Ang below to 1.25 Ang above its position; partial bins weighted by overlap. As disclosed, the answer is -2.5 Ang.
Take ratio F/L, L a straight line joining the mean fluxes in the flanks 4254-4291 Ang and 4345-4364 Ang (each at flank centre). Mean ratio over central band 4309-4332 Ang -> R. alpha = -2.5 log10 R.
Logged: 0.08 mag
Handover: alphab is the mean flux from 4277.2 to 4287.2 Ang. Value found 11.3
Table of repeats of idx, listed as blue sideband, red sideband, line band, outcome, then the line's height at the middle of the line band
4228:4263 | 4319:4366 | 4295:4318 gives 0.9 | 10.3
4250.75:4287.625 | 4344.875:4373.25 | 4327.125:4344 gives 1.8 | 10.9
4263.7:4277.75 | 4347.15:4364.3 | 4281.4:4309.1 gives 1.3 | 10.6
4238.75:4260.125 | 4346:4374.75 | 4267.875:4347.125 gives 4.2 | 10.7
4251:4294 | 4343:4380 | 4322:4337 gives 1.1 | 10.8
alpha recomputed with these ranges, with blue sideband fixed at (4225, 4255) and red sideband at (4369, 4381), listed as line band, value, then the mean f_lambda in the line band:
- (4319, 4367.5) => 0.030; 10.4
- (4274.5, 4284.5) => -0.076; 10.9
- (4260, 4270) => -0.057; 10.6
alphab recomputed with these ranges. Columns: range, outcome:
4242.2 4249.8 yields 11.1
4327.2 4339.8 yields 9.5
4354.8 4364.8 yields 12.4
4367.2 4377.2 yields 10.7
